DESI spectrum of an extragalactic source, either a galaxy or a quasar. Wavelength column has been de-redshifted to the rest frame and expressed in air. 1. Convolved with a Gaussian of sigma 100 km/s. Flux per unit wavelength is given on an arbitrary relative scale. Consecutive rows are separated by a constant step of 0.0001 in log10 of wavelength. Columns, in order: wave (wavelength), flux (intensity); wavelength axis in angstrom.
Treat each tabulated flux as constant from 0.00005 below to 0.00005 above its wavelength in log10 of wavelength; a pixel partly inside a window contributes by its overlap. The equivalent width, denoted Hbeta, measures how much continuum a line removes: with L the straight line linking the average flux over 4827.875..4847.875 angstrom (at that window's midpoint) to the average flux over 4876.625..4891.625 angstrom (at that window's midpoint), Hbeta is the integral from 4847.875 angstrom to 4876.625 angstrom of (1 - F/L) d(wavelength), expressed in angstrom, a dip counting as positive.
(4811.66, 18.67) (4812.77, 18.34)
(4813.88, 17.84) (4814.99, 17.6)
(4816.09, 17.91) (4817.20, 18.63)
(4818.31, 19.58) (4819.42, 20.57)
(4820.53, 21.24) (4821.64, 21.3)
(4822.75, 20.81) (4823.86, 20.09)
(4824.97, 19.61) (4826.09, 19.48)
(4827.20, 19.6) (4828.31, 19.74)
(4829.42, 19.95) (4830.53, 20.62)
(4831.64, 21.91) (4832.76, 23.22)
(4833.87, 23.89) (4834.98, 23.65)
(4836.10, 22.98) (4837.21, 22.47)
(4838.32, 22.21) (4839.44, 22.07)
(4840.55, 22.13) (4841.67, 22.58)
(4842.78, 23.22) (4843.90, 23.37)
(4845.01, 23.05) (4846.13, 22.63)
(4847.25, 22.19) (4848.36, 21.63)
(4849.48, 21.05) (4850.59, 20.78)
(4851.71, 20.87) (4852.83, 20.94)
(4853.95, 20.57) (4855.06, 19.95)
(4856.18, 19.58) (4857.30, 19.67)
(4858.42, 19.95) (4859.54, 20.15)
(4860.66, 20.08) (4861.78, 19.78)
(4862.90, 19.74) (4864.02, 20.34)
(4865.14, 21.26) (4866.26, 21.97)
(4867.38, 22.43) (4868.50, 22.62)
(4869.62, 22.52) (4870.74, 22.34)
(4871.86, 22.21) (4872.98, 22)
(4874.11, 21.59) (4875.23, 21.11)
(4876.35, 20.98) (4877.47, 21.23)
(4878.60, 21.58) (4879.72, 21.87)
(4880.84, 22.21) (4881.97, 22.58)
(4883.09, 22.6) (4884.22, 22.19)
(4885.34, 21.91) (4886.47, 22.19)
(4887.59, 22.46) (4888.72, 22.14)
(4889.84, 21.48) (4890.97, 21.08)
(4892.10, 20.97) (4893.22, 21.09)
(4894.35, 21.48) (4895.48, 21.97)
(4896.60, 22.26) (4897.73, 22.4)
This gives 1.5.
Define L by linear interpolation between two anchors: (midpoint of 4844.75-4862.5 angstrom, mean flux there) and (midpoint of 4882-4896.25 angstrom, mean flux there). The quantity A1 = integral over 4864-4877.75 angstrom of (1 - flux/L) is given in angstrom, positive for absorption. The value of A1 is -0.3 angstrom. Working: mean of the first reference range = 20.7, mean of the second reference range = 21.8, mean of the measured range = 21.8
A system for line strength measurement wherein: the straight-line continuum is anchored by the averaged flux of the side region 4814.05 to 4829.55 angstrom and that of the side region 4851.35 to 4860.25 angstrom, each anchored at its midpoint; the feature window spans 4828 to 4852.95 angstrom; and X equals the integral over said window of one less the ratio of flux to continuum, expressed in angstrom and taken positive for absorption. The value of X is -2.7 angstrom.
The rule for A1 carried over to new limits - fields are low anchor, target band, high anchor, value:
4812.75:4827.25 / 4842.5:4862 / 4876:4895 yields -0.44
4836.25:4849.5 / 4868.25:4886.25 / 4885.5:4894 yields -0.09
